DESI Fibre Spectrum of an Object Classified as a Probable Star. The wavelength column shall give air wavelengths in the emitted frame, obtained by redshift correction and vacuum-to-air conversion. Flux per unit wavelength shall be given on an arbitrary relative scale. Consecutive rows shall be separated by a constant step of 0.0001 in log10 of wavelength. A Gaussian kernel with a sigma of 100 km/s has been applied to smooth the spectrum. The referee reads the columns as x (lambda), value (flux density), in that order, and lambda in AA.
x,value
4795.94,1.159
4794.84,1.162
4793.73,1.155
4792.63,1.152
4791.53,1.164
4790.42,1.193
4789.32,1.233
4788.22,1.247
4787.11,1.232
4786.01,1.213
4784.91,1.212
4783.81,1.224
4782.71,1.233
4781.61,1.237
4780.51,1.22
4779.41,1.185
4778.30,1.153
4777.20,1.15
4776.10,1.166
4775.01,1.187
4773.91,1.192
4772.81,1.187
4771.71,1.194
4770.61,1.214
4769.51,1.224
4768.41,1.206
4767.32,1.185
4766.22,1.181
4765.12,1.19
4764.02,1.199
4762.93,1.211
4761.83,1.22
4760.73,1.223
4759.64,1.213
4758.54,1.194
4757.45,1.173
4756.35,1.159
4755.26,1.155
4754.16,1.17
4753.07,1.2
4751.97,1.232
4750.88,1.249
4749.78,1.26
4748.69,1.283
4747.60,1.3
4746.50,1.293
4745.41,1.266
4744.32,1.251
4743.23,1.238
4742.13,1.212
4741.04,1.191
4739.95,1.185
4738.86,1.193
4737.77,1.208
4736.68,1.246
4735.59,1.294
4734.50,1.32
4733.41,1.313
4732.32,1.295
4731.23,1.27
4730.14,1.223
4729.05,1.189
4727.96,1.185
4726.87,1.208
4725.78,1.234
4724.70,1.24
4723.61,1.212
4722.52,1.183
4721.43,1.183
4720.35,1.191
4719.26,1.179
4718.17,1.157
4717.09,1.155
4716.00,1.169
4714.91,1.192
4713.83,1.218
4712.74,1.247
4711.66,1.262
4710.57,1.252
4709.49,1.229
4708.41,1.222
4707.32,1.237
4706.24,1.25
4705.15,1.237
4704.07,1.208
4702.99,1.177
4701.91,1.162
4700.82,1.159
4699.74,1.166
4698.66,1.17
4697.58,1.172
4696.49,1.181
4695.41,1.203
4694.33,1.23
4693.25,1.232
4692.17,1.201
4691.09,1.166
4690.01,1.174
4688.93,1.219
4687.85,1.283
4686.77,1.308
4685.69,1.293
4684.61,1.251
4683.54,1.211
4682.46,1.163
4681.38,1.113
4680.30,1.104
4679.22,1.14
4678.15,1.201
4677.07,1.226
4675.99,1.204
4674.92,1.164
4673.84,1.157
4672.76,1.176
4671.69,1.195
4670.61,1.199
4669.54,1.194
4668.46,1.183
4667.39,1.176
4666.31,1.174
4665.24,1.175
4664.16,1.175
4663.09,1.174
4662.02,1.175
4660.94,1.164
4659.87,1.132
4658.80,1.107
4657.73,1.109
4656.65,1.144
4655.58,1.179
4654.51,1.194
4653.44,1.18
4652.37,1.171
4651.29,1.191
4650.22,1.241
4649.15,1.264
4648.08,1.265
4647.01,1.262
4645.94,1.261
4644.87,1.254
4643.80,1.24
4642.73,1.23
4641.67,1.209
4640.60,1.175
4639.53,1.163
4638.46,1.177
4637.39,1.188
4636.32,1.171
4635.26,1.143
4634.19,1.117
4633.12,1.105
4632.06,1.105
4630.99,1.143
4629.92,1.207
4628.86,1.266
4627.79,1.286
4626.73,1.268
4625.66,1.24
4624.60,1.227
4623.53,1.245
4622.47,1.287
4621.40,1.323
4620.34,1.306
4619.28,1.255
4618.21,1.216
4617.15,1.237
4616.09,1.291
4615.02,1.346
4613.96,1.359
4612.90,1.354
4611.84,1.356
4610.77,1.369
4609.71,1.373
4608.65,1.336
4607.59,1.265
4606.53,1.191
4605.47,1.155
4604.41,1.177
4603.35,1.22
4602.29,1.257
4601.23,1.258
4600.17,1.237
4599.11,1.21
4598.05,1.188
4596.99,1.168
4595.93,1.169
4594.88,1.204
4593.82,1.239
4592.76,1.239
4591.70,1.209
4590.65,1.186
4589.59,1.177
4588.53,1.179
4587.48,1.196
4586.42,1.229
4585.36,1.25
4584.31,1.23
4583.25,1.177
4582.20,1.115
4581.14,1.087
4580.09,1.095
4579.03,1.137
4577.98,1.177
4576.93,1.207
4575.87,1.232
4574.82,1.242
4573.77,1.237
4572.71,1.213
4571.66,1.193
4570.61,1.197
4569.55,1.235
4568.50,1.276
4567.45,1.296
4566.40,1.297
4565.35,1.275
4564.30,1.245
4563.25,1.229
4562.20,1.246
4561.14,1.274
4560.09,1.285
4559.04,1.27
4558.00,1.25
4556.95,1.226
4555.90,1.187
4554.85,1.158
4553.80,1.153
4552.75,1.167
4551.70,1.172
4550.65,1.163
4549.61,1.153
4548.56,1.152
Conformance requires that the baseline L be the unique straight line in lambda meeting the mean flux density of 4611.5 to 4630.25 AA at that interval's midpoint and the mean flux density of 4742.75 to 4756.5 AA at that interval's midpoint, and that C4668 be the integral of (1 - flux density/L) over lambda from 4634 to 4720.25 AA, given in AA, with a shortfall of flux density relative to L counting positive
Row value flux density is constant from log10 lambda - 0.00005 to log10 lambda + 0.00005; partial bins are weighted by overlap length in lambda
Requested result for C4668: 4.62 AA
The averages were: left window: 1.28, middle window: 1.19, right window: 1.24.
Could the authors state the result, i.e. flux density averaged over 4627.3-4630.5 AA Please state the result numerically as 1.25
